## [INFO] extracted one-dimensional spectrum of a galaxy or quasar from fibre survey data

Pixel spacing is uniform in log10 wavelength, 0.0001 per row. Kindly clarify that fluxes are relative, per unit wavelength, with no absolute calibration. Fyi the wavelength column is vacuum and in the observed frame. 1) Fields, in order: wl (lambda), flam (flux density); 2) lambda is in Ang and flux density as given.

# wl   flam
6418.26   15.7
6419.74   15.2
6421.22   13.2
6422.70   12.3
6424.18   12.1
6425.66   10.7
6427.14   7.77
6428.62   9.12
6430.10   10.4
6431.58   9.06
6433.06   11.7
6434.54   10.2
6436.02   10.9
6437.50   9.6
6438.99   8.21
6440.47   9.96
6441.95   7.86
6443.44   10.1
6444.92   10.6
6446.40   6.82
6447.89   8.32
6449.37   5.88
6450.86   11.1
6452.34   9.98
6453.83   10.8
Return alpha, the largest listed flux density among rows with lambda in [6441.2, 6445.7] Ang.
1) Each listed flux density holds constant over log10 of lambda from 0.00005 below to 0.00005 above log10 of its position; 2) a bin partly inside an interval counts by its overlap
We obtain 10.6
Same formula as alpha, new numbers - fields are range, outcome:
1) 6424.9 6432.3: 10.7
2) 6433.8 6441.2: 10.9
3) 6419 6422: 15.2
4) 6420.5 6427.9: 13.2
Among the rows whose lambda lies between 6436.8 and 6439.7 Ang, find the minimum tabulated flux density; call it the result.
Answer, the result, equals 8.21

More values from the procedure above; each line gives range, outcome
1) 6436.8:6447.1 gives 6.82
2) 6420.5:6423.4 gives 12.3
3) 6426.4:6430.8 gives 7.77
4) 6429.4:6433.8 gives 9.06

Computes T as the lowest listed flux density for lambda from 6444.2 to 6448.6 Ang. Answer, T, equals 6.82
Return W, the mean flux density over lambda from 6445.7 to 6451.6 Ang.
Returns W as 8.03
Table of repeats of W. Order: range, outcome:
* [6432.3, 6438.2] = 10.6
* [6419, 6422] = 14.2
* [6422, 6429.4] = 10.4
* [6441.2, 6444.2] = 9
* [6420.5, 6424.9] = 12.5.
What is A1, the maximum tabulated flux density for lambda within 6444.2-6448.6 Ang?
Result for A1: 10.6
